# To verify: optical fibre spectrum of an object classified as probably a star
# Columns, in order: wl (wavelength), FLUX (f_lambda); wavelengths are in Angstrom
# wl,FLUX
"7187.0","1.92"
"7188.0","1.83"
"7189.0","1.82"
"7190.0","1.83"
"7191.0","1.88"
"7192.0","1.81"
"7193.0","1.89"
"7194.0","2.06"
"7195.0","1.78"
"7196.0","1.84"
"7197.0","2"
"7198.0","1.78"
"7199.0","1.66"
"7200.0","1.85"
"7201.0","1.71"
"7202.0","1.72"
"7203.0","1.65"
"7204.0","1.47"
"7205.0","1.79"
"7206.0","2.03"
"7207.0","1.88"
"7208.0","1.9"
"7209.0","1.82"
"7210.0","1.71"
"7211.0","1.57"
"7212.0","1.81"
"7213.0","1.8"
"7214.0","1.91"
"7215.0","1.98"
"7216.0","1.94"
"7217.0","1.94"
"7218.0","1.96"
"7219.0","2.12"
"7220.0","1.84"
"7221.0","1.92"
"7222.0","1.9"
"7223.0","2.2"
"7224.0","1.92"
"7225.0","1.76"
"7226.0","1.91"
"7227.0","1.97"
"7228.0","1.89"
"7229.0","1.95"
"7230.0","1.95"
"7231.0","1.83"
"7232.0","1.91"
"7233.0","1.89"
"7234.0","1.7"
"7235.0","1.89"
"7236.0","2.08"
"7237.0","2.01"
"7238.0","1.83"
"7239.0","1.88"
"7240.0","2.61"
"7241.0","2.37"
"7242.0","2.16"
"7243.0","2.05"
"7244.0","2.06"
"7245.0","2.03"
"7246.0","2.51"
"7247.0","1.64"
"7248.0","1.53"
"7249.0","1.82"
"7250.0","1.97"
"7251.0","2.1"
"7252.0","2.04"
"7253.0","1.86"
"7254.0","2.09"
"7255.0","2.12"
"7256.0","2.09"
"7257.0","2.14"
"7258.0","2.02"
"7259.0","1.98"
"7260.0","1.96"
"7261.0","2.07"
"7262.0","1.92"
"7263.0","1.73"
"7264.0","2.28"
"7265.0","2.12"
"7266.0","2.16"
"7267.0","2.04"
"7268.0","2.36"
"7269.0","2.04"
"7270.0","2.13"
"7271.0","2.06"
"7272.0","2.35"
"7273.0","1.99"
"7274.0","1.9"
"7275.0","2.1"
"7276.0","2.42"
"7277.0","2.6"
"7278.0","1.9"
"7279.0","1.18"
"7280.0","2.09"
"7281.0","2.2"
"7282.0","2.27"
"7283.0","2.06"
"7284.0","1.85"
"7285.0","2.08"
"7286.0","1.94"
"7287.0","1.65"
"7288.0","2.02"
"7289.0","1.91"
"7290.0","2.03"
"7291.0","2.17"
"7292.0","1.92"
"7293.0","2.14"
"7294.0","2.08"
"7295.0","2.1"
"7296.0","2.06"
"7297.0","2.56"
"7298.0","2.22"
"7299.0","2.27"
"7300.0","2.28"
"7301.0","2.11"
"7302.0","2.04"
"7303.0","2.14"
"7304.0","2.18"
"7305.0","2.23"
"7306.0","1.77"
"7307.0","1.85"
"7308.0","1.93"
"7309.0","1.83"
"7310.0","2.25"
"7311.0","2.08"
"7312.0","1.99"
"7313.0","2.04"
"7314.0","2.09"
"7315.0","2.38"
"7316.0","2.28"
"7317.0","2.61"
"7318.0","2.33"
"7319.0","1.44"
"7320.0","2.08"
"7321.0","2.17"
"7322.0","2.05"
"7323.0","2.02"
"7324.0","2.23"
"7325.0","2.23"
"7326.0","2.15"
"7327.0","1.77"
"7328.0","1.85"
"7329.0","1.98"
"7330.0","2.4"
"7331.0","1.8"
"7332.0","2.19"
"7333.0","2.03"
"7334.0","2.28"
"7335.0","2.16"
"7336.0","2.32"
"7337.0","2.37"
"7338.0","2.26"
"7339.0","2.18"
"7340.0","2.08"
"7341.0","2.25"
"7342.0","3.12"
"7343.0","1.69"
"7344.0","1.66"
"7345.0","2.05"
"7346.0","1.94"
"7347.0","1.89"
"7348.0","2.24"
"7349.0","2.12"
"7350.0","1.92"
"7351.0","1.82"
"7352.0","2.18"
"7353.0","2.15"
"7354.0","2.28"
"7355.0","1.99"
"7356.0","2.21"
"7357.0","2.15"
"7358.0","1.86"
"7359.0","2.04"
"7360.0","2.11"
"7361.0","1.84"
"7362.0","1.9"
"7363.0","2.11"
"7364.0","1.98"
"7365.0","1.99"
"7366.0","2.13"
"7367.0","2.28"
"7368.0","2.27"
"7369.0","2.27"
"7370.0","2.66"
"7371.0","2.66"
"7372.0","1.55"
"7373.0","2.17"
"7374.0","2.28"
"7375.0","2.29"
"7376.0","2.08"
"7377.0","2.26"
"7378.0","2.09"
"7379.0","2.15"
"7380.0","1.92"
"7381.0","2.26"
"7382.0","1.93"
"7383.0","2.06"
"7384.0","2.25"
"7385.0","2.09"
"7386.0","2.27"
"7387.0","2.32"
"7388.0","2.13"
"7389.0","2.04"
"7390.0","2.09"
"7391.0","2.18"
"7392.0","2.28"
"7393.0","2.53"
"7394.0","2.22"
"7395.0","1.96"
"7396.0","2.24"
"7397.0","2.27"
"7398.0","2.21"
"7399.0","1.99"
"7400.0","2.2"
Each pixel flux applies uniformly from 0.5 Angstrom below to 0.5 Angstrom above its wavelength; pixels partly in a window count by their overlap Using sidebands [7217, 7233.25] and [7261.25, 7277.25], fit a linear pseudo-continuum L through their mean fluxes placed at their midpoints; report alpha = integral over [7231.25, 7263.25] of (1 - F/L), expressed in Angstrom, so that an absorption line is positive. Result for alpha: 0.4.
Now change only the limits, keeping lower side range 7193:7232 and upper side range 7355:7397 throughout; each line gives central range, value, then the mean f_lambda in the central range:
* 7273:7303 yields -1.2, 2.07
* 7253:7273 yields -1.3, 2.08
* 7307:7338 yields -0.8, 2.11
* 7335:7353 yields -0.3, 2.12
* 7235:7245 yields -1.0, 2.1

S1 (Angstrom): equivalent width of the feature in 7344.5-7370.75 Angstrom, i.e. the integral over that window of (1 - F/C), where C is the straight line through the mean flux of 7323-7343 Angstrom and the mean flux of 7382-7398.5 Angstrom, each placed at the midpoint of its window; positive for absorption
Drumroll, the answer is 1.0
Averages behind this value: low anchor 2.18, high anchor 2.19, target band 2.1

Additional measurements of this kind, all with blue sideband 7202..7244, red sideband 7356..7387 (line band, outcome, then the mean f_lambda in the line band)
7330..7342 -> -0.8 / 2.22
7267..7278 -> -1.0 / 2.17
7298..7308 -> -0.3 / 2.09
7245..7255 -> 0.0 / 1.96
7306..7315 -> 0.1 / 2.02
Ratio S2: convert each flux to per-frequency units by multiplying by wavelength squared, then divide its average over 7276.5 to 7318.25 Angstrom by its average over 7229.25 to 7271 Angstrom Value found 1.04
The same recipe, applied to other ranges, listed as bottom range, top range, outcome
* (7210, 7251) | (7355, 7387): 1.14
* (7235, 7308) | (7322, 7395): 1.06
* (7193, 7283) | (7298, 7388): 1.11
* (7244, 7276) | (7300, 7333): 1.03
